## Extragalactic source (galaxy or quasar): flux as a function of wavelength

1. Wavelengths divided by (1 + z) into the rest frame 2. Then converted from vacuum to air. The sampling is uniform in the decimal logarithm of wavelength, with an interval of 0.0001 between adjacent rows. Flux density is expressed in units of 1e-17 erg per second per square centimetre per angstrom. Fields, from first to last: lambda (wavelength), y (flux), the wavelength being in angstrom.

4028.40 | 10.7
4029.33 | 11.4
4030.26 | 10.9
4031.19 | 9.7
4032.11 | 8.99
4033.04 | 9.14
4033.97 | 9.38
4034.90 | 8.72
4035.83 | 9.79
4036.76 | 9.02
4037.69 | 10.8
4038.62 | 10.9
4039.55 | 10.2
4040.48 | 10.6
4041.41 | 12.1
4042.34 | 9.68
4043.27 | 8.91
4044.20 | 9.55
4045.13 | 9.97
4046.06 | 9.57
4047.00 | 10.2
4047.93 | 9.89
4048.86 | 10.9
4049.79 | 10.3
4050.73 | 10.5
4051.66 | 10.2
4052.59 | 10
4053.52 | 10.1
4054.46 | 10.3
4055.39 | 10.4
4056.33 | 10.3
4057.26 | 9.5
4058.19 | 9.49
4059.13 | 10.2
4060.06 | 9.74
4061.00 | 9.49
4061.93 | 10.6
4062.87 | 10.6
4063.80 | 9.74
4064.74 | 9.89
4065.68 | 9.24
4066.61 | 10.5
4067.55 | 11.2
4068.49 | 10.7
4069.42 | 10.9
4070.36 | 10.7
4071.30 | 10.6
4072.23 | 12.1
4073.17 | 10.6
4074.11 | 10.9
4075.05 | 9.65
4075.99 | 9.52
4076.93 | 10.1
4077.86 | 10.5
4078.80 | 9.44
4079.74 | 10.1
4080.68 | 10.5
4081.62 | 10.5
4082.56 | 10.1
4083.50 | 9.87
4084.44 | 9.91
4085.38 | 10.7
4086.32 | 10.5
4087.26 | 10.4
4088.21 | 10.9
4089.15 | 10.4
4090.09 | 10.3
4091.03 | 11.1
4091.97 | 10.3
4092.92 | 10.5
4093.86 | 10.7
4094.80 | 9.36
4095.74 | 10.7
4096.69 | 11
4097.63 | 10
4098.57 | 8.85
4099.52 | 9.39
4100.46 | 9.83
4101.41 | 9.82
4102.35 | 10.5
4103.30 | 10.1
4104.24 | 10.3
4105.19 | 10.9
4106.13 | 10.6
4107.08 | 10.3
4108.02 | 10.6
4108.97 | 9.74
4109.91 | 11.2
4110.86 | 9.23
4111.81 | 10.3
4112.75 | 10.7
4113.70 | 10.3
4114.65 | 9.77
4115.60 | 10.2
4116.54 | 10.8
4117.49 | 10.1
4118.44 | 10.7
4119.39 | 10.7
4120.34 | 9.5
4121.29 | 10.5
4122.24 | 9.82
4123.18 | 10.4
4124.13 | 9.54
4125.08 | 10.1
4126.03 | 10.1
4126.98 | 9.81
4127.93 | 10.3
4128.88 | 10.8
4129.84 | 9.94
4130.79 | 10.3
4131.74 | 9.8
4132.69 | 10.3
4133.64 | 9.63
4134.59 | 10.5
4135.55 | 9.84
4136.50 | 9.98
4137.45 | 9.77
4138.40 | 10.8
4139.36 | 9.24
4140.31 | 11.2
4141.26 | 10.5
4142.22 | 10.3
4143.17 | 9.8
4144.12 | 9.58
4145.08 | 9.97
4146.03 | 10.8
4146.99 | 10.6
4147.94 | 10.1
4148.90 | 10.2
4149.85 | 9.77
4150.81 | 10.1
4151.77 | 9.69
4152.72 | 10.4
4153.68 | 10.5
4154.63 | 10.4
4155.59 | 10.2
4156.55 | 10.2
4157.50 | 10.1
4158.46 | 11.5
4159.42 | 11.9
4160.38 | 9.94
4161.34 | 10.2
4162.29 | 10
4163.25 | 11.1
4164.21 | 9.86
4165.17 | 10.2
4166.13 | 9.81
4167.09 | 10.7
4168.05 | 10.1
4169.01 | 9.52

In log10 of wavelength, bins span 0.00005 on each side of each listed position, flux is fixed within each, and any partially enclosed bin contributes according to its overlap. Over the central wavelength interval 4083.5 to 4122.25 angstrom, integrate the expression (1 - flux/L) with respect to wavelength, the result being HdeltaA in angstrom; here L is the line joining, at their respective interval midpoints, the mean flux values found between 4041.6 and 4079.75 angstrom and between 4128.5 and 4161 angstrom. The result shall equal -0.2 angstrom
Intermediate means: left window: 10.2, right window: 10.3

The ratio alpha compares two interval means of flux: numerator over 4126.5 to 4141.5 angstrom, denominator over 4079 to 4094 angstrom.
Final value 0.98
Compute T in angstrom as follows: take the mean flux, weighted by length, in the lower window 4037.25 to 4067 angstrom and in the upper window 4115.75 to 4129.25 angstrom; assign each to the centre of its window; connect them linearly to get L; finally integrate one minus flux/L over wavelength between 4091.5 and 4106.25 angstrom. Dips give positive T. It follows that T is 0.04 angstrom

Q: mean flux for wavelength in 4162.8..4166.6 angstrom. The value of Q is 10.2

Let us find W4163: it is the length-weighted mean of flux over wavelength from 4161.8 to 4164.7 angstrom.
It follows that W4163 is 10.3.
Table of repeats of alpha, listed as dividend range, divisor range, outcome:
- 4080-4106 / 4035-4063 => 1.02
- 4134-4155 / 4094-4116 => 1.00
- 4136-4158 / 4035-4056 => 1.00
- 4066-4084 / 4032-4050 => 1.05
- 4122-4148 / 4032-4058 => 1.01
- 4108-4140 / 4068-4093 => 0.97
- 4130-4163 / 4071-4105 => 1.00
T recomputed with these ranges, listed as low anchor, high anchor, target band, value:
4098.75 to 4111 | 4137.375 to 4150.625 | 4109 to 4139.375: 0.08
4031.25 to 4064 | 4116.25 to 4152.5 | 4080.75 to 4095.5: -0.45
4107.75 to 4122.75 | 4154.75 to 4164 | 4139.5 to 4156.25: 0.39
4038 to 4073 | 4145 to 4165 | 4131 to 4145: 0.35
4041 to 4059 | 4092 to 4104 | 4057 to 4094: -0.87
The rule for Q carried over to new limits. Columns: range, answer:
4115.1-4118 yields 10.4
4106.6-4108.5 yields 10.4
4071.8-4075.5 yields 10.8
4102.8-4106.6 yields 10.5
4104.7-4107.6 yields 10.6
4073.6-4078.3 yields 10.1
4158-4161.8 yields 10.9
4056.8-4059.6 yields 9.74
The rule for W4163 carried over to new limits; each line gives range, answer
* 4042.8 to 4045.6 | 9.49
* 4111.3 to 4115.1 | 10.3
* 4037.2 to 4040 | 10.6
